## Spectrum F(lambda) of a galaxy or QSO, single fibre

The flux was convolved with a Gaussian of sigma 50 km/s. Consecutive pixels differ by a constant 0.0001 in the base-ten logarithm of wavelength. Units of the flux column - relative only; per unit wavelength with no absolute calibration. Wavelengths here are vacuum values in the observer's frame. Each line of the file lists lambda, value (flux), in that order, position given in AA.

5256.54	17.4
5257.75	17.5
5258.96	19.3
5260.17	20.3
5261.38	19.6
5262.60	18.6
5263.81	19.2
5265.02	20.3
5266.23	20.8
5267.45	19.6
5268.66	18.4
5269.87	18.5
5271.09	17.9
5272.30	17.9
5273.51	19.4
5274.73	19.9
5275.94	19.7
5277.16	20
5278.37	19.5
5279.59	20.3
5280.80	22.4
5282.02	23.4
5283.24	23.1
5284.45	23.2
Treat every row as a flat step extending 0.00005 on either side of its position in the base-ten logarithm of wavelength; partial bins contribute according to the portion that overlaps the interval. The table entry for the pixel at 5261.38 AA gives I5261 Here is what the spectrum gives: 19.6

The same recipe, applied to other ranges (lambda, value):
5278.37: 19.5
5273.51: 19.4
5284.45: 23.2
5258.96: 19.3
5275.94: 19.7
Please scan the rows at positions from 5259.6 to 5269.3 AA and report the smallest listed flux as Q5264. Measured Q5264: 18.4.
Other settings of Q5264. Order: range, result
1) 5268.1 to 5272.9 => 17.9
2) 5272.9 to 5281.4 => 19.4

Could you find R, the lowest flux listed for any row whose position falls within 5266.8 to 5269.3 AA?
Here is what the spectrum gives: 18.4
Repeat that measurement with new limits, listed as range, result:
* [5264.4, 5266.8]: 20.3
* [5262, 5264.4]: 18.6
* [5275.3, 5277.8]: 19.7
